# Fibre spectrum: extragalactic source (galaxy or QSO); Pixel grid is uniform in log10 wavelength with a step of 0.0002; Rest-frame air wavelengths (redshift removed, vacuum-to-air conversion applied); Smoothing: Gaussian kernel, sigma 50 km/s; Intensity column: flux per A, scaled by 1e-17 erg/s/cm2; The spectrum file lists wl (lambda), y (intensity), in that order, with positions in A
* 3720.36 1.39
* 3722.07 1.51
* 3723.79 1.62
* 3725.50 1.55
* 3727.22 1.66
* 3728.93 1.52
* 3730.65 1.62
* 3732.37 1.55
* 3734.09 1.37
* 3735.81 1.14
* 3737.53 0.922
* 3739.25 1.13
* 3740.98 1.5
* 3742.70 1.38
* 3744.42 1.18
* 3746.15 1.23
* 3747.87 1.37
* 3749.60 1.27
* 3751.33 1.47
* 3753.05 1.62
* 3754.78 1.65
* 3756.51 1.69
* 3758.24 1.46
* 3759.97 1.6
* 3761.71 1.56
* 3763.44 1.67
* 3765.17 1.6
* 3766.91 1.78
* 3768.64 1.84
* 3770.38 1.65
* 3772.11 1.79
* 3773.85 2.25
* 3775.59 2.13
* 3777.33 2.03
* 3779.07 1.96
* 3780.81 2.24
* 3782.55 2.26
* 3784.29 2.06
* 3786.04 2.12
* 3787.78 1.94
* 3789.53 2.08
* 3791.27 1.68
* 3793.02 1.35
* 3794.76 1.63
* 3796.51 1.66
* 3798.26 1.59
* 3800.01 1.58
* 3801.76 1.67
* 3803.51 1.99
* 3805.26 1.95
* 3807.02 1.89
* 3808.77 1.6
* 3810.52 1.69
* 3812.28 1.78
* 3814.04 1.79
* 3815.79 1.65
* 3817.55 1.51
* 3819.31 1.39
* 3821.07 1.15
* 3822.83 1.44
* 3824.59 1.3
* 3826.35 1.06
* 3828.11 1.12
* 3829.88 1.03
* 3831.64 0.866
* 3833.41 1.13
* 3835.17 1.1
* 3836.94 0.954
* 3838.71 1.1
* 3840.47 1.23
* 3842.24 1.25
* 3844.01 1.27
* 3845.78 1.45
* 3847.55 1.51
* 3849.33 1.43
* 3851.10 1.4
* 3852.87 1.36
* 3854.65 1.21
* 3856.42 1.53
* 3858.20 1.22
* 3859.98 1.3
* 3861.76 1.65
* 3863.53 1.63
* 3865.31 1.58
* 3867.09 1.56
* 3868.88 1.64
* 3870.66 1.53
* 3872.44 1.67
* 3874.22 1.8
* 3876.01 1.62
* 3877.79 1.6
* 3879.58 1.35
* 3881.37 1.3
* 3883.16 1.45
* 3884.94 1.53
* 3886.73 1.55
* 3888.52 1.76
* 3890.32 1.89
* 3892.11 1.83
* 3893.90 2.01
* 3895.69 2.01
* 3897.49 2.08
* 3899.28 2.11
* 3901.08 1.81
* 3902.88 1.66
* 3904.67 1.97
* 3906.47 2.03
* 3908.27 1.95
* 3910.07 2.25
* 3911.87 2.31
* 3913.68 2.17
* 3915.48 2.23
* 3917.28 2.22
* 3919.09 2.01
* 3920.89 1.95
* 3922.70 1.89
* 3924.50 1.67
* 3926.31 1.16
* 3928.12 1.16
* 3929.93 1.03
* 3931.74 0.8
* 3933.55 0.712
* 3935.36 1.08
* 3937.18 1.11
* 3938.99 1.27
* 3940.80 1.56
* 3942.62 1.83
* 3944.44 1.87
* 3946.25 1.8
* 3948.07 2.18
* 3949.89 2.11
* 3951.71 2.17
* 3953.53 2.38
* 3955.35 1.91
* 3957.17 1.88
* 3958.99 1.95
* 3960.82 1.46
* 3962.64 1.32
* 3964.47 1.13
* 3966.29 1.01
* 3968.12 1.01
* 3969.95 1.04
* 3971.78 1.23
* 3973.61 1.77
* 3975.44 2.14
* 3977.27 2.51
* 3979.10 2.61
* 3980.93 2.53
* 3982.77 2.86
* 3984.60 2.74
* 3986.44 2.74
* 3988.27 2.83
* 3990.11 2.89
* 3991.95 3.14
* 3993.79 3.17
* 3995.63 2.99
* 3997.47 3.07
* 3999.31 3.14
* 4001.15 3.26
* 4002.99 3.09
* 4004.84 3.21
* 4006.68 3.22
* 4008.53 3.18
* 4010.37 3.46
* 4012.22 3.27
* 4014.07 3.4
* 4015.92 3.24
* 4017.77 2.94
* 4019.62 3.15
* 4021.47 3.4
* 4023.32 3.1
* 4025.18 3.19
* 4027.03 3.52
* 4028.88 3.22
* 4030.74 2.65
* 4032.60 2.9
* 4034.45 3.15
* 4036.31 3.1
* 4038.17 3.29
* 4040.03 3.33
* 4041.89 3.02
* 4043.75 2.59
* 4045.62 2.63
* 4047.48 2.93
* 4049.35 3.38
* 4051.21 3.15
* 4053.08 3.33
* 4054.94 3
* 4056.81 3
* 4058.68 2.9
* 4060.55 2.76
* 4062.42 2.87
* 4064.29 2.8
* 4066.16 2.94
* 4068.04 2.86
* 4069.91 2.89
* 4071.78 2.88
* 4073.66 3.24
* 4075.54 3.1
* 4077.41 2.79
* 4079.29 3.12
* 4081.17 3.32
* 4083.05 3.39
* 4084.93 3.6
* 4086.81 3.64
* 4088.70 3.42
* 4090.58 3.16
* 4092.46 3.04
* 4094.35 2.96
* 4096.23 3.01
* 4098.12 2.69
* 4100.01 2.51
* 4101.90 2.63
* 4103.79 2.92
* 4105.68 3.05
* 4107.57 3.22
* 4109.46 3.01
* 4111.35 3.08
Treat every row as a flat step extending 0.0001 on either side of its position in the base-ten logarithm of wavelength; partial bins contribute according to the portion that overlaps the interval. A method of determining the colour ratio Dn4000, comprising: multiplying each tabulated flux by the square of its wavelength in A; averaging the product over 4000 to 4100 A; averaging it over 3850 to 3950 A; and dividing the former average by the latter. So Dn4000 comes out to 2.0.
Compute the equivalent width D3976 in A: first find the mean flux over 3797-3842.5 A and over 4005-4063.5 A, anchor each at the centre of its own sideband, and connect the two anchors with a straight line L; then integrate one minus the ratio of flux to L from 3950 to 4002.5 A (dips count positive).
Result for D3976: 8.3 A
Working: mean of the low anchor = 1.42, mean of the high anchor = 3.11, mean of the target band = 2.25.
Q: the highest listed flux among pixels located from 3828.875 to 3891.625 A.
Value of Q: 1.89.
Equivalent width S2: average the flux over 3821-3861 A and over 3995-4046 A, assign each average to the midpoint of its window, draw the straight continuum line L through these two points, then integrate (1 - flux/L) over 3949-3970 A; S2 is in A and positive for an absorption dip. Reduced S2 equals 7.11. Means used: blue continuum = 1.24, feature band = 1.64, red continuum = 3.14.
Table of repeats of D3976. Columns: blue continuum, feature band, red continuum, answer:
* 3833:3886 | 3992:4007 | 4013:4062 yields -2.27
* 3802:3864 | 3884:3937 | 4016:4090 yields 6.21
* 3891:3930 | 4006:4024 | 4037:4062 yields -3.25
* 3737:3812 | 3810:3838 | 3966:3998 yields 8.28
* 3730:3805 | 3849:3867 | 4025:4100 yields 5.64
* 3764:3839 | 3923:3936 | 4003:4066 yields 7.00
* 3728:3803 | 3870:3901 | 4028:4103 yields 6.88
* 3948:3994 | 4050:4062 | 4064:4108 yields -0.98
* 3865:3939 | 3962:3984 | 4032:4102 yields 4.81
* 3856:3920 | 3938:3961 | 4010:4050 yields 4.64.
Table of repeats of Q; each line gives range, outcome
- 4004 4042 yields 3.52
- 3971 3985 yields 2.86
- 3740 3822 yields 2.26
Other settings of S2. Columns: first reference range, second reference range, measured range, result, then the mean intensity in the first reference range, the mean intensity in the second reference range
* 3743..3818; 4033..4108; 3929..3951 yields 9.00 A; 1.73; 3.04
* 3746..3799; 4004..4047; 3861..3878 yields 4.89 A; 1.76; 3.14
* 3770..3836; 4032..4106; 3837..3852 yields 4.53 A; 1.66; 3.03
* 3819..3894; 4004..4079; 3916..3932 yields 3.31 A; 1.41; 3.07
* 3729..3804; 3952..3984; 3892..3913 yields -2.85 A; 1.66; 1.83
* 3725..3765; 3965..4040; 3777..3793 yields -3.41 A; 1.44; 2.81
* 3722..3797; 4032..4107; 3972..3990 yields 1.01 A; 1.65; 3.03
